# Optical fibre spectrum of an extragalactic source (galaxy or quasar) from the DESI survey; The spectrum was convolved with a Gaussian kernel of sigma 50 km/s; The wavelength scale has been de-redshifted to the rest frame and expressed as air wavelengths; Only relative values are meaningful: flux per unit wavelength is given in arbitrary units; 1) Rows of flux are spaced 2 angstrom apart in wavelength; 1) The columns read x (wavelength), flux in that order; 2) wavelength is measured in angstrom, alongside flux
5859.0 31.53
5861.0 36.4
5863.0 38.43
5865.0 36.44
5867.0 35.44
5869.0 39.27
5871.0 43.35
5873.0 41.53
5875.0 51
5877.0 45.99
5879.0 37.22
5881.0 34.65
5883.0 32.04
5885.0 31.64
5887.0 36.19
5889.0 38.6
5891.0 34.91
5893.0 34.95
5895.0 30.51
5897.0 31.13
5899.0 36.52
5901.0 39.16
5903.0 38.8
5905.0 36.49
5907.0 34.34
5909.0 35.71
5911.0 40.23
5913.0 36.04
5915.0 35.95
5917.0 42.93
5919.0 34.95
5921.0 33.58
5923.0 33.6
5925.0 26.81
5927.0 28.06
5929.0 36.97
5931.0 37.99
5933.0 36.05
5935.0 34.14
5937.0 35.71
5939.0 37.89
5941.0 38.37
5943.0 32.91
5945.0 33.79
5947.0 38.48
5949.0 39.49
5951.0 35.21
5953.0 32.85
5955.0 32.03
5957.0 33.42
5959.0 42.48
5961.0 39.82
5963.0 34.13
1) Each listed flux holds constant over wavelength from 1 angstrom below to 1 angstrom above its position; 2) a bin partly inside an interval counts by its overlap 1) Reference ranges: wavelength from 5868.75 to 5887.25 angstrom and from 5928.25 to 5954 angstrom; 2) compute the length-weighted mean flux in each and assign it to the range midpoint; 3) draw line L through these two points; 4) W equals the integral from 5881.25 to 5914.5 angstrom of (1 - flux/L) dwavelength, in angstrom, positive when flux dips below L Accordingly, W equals 2.5 angstrom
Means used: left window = 39.4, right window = 36.1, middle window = 35.4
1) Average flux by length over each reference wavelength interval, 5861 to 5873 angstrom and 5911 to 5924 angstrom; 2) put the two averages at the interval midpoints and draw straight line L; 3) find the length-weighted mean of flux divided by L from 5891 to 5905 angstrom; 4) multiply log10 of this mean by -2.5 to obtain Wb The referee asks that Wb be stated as 0.06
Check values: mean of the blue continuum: 38.6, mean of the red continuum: 36.5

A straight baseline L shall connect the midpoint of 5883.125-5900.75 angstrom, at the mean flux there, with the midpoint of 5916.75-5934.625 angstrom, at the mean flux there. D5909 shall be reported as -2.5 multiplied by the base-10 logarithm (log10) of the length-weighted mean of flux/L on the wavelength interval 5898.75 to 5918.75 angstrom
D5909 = -0.10 mag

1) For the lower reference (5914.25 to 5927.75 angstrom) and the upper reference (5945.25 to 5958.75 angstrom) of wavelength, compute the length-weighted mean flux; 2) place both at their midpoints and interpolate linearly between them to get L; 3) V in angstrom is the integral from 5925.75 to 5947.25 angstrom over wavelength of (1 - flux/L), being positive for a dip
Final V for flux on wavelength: -0.4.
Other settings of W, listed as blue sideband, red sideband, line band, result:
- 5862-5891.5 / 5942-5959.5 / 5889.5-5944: 2.1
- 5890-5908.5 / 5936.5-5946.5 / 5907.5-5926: 0.0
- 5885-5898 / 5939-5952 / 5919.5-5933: 1.0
